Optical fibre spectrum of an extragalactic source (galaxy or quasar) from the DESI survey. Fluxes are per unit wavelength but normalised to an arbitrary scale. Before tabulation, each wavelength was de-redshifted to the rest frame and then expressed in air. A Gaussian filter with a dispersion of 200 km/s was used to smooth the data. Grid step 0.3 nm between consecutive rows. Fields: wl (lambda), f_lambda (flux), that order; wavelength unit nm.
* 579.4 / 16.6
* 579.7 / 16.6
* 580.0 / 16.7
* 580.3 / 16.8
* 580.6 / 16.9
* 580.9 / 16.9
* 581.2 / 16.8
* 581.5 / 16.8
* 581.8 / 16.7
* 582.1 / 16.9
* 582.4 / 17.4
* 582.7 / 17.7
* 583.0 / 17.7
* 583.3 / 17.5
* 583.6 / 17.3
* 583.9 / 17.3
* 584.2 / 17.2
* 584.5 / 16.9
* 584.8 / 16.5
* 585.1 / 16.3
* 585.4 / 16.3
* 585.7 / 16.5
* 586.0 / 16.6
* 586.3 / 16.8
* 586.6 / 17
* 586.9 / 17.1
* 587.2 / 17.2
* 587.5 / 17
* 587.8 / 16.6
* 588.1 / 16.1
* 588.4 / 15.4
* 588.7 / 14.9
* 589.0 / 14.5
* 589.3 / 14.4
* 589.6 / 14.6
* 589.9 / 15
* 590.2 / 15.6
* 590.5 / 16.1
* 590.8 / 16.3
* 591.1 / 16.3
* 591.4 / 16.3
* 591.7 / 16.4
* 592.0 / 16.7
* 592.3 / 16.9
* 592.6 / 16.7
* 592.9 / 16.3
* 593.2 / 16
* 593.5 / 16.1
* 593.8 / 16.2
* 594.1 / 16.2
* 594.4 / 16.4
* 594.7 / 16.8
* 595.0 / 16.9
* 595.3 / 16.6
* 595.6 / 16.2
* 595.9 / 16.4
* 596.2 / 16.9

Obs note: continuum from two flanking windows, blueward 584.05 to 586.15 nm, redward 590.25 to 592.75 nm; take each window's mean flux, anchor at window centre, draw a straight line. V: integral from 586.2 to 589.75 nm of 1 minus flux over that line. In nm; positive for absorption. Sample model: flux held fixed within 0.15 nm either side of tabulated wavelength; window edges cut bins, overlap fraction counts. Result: 0.12 nm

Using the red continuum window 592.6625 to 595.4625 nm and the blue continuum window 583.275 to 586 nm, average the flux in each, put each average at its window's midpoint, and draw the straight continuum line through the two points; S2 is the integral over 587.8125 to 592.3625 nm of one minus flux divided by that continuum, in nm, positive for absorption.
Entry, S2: 0.24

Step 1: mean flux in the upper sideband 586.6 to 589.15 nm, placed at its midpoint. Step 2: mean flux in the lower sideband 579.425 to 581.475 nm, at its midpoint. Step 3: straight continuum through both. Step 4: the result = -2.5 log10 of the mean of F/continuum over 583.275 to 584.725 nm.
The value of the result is -0.05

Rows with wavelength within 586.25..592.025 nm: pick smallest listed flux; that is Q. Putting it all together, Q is 14.4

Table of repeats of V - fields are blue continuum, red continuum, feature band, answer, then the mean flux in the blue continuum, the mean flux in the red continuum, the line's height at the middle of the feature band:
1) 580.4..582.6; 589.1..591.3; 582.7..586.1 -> -0.11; 16.9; 15.5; 16.4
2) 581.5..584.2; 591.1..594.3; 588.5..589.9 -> 0.17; 17.3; 16.4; 16.7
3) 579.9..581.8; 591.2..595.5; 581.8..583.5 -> -0.06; 16.8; 16.5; 16.8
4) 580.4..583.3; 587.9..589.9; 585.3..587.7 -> -0.17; 17.1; 15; 15.7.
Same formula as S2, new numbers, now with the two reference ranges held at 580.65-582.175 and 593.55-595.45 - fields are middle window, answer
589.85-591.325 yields 0.06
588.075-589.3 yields 0.12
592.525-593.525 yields 0.02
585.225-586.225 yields 0.01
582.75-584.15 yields -0.06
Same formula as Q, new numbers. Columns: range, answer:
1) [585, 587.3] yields 16.3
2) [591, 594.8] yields 16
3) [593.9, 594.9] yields 16.2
